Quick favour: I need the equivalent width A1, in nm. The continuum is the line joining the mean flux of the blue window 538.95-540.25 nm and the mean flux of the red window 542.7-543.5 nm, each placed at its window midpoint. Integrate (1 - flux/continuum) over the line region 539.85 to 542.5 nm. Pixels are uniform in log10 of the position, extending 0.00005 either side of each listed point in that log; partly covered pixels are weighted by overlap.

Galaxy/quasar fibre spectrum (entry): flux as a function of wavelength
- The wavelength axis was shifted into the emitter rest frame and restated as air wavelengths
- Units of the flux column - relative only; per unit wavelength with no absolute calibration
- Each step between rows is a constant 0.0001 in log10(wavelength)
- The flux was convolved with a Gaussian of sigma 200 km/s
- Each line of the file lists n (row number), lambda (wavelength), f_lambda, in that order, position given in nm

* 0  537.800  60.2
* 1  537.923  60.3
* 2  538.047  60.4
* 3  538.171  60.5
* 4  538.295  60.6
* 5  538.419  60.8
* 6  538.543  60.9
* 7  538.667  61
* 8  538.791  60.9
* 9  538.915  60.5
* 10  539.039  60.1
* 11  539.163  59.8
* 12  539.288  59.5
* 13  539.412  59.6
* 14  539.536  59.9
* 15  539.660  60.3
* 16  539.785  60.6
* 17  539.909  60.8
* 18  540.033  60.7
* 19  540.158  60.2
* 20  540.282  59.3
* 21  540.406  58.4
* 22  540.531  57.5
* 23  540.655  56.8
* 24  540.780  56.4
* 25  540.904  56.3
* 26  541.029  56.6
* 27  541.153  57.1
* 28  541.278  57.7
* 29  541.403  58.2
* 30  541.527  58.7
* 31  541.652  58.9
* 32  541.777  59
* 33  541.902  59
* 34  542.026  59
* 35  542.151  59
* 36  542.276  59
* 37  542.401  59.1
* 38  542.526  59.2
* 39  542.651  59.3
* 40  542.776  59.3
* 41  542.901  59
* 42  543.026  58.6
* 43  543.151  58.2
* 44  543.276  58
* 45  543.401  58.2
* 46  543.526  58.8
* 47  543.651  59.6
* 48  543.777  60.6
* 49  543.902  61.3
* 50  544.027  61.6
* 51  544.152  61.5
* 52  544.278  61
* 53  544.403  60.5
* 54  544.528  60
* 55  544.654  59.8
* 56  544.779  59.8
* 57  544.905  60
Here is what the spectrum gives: 0.04 nm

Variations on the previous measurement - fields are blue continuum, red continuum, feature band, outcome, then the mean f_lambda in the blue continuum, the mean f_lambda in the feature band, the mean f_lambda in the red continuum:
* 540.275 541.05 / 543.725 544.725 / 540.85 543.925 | 0.01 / 57.2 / 58.7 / 60.8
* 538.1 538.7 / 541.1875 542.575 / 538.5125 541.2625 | 0.03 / 60.7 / 59.2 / 58.7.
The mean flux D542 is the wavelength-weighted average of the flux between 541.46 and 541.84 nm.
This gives 58.8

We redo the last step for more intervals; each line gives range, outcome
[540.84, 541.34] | 57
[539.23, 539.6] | 59.8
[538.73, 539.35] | 60.1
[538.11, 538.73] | 60.8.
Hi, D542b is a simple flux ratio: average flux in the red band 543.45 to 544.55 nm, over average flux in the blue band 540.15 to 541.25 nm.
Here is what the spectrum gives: 1.05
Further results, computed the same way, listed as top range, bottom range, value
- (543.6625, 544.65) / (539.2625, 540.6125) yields 1.02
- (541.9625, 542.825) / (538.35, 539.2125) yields 0.98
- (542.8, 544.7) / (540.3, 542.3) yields 1.03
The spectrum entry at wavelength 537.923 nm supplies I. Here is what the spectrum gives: 60.3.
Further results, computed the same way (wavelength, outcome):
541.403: 58.2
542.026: 59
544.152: 61.5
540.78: 56.4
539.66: 60.3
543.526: 58.8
